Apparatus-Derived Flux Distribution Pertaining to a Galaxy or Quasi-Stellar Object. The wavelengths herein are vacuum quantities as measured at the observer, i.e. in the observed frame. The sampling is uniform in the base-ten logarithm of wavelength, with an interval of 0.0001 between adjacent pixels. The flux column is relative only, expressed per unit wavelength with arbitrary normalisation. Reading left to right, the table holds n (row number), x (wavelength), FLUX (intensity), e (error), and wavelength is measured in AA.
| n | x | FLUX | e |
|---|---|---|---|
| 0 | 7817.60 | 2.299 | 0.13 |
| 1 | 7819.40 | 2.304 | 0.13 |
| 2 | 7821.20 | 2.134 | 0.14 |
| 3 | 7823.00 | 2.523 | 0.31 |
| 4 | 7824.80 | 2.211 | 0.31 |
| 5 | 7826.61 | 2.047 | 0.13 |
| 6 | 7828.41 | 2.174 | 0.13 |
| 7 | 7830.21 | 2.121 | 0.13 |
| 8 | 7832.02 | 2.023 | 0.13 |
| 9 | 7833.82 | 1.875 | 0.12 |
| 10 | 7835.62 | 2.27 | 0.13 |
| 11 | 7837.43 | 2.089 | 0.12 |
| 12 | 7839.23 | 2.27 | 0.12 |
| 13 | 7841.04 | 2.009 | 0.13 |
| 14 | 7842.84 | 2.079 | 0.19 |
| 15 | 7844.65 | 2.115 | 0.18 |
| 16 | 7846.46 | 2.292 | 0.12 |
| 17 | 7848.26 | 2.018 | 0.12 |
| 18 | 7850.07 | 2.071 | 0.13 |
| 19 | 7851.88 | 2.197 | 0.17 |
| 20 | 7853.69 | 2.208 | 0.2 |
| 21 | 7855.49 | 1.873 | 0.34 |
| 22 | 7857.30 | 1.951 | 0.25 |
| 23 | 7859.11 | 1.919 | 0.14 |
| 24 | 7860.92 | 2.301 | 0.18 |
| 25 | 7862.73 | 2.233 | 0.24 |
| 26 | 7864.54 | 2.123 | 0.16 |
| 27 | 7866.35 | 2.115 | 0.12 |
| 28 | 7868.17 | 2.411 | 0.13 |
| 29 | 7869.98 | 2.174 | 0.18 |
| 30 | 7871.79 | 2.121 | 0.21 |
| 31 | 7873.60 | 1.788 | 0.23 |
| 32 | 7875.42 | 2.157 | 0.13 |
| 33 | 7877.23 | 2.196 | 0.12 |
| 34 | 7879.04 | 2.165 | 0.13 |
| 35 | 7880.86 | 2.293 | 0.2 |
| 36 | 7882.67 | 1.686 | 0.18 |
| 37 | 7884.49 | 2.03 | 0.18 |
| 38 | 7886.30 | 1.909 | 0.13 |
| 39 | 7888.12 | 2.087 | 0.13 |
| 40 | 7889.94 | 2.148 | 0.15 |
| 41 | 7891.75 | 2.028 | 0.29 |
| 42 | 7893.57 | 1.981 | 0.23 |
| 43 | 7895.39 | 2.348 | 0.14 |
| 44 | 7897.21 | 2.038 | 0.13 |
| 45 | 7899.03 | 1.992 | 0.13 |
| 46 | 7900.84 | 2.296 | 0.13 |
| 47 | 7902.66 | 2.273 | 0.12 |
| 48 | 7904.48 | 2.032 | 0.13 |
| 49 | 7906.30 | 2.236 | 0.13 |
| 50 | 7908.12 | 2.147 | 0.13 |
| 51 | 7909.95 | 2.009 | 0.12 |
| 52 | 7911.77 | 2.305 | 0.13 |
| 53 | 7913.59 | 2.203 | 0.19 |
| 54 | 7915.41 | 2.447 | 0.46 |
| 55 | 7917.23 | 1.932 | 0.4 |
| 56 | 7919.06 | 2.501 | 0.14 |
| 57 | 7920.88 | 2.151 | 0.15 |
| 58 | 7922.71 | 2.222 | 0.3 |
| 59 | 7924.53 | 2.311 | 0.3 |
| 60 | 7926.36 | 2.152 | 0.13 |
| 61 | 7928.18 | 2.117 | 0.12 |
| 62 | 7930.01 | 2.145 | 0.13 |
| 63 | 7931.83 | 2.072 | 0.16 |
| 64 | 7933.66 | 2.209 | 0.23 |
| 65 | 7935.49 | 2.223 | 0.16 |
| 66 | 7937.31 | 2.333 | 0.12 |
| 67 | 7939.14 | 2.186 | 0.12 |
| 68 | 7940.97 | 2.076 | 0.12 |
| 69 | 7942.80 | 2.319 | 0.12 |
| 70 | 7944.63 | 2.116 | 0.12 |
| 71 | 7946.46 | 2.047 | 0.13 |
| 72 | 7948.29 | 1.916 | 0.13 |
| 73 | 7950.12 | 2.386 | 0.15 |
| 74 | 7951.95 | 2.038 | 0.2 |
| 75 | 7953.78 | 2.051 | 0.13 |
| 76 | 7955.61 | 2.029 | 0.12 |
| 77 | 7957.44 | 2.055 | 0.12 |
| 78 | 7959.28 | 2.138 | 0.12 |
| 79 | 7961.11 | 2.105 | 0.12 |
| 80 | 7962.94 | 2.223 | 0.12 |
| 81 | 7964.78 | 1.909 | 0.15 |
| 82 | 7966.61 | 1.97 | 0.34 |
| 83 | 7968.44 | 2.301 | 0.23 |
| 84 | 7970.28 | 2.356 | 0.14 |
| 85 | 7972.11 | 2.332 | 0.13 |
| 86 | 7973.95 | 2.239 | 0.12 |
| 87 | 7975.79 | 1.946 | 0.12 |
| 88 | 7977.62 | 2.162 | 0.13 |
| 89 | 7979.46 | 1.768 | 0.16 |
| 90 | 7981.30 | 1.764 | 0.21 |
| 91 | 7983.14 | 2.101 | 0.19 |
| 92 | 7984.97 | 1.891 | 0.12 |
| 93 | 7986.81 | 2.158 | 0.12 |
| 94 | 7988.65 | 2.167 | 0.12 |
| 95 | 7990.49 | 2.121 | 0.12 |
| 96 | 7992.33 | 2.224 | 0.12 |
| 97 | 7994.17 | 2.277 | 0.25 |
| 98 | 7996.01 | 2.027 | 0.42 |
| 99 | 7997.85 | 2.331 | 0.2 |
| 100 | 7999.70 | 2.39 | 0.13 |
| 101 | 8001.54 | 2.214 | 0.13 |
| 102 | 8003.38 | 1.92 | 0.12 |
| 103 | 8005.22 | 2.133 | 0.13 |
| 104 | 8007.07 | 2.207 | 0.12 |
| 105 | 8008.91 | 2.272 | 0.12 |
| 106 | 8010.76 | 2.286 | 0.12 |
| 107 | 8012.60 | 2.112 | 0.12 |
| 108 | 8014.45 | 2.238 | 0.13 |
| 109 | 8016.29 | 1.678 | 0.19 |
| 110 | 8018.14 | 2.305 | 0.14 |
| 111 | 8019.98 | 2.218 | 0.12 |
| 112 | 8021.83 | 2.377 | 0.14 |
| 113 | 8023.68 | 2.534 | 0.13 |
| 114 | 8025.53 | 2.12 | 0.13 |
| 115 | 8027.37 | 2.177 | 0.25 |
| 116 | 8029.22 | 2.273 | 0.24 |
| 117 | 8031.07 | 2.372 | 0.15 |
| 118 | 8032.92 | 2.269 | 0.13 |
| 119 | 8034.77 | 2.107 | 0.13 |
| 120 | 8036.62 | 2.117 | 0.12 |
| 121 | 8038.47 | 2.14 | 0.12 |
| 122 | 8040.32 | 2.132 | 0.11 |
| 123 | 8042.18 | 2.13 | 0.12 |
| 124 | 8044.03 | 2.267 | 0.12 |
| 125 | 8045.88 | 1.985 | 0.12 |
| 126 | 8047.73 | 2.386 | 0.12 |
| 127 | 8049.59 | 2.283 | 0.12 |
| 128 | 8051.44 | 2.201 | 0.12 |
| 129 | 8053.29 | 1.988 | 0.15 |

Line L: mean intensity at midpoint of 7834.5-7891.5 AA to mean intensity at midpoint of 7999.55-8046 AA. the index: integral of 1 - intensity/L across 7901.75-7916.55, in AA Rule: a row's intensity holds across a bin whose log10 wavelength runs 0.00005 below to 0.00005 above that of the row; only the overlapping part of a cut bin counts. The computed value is -0.5 AA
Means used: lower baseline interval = 2.1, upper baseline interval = 2.19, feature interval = 2.2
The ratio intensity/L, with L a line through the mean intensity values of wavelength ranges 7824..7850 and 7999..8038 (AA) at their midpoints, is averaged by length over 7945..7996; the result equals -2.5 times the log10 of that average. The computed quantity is 0.04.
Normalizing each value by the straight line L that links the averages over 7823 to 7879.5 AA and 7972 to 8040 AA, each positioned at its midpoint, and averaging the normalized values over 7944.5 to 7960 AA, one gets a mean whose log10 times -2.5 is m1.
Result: 0.03 mag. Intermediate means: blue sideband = 2.12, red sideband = 2.16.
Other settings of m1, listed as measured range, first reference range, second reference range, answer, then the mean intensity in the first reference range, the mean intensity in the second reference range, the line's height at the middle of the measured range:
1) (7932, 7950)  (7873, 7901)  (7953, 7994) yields -0.04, 2.07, 2.1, 2.09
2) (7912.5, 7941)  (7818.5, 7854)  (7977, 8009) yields -0.04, 2.15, 2.11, 2.13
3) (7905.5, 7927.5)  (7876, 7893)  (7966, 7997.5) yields -0.07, 2.06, 2.11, 2.08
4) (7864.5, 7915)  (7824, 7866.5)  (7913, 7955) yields 0.01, 2.11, 2.18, 2.14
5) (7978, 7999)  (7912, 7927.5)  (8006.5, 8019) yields 0.05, 2.24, 2.15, 2.18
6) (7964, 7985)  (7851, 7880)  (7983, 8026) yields 0.05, 2.12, 2.18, 2.17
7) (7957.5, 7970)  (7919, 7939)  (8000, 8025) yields 0.04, 2.21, 2.2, 2.2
